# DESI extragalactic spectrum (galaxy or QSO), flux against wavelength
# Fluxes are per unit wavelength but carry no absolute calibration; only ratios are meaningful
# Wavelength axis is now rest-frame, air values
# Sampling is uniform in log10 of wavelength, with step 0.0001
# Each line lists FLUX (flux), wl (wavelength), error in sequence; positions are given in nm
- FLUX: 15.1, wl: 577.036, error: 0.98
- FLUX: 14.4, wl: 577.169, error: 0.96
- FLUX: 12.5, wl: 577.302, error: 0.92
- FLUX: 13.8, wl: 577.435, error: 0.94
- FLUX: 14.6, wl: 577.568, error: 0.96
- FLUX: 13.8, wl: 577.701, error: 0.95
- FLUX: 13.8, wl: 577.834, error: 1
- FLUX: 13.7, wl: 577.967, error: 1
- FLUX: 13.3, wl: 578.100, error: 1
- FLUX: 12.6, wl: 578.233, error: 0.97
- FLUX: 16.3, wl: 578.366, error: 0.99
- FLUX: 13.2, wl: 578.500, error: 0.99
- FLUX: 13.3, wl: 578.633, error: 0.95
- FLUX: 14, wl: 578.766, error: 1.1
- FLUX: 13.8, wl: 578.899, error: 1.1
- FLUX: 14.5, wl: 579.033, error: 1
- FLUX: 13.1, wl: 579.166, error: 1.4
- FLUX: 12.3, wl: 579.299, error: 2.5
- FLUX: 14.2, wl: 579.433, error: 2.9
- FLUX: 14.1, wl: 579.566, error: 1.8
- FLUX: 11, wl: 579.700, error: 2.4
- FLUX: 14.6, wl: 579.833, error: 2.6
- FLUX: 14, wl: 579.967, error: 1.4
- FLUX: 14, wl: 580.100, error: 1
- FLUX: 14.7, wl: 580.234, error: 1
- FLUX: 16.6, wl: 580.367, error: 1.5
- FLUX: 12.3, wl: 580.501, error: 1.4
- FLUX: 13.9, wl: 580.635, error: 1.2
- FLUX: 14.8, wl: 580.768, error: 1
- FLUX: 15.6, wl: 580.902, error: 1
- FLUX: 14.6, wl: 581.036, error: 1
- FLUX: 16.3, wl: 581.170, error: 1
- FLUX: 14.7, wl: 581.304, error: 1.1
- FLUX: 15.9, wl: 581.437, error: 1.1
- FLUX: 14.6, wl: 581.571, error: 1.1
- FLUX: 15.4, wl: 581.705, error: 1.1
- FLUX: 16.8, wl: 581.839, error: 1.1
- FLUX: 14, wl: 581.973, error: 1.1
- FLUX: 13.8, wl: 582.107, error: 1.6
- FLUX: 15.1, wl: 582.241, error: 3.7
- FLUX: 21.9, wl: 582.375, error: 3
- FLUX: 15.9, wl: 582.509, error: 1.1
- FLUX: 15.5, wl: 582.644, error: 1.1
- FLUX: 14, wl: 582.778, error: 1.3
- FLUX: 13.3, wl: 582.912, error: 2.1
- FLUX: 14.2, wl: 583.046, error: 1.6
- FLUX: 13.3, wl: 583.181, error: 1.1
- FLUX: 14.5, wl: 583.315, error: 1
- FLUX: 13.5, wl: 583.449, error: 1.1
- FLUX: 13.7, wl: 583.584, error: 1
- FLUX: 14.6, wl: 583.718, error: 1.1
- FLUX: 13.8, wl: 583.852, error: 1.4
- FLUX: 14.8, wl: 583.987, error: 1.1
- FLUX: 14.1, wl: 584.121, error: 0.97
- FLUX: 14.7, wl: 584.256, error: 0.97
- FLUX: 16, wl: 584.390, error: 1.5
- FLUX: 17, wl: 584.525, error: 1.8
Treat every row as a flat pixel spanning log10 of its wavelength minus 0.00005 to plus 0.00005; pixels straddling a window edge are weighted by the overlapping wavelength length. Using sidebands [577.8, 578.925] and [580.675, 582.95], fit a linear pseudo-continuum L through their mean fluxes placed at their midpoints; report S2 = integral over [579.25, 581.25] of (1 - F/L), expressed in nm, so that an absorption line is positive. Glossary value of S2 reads 0.065 nm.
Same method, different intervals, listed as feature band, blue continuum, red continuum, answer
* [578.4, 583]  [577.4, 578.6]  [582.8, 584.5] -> -0.17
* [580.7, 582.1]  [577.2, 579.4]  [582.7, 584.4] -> -0.13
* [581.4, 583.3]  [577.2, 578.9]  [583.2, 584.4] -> -0.14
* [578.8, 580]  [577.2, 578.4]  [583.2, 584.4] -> 0.03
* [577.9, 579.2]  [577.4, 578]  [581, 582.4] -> 0.05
